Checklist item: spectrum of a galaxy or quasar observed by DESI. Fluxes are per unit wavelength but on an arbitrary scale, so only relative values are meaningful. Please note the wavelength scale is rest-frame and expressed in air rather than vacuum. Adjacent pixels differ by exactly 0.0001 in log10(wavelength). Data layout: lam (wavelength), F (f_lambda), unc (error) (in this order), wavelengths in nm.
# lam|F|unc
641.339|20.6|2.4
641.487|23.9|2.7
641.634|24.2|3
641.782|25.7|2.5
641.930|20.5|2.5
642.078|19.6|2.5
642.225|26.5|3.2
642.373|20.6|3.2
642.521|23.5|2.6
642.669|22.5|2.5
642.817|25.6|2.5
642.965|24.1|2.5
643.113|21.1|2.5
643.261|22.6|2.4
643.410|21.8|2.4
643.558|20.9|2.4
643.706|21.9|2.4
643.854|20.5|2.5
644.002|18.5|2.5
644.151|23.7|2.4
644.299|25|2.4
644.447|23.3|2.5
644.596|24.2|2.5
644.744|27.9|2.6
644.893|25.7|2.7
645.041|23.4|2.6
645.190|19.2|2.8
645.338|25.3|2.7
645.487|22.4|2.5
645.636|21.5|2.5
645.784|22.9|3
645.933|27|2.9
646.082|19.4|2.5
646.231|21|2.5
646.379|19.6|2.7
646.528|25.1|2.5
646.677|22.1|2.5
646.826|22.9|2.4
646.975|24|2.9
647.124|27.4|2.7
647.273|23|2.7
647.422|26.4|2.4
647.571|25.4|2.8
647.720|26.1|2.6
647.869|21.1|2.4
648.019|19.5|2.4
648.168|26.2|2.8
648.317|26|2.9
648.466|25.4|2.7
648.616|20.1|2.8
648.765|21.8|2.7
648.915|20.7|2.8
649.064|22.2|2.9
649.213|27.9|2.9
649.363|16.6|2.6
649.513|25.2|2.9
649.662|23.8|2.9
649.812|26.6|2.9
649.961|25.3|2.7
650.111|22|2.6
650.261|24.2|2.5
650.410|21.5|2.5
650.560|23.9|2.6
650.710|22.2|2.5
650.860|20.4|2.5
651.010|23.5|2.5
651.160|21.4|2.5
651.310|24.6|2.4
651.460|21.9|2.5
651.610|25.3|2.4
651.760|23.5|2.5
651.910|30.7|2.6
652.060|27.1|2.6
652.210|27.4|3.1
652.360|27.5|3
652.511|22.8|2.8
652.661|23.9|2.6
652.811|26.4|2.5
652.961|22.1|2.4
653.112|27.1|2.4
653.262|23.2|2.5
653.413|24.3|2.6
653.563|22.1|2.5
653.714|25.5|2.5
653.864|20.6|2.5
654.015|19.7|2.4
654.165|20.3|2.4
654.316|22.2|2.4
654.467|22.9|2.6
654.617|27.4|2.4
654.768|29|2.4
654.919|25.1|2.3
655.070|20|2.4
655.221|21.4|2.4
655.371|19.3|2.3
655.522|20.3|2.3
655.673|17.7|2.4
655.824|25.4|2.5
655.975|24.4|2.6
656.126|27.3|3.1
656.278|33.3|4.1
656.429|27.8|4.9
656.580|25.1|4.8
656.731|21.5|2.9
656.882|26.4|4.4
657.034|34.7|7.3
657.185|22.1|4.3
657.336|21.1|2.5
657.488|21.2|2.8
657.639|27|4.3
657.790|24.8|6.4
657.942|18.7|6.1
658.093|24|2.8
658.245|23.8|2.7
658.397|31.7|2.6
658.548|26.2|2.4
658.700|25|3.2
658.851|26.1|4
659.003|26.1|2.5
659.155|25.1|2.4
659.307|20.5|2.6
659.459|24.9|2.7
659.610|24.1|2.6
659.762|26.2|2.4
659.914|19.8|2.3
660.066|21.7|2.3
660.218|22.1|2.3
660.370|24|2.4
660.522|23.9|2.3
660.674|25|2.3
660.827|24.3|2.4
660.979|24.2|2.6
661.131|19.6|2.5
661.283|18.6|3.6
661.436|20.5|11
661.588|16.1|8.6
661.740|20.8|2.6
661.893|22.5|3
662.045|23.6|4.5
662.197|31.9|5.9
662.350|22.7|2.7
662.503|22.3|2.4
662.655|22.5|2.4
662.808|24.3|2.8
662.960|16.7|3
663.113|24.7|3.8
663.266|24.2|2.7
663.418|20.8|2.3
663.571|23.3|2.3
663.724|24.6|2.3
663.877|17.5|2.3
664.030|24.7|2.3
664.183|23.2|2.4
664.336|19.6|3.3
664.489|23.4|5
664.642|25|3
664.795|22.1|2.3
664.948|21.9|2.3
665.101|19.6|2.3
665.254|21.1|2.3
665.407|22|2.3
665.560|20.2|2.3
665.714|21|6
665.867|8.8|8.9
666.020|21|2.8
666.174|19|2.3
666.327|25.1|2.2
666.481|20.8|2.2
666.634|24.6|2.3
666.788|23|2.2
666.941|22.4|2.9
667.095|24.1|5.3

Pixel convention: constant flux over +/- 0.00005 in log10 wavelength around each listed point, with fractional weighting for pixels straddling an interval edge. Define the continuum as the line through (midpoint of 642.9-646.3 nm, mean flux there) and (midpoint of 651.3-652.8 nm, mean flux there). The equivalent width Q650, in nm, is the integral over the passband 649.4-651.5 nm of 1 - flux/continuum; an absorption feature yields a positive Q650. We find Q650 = 0.145 nm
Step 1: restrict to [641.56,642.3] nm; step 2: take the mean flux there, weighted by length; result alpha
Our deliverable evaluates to 23.3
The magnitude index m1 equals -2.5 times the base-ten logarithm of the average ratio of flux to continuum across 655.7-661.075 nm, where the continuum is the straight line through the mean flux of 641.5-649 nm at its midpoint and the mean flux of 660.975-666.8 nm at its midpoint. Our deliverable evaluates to -0.12 mag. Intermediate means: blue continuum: 23.1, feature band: 24.8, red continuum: 21.7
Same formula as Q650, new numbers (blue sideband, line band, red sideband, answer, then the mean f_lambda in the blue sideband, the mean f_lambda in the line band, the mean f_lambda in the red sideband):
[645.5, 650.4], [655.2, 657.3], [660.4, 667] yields -0.202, 23.4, 24.8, 21.9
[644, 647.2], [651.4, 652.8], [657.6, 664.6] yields -0.142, 23.4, 25.7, 23.2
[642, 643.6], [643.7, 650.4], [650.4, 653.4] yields 0.038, 22.6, 23.3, 24.4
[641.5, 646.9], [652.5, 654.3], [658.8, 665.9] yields -0.044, 22.8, 23.2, 22.4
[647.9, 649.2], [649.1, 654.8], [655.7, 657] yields 0.103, 22.9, 24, 26.3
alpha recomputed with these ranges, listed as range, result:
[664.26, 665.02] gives 22.4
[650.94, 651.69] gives 23.3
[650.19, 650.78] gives 23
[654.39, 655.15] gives 24.8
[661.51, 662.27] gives 23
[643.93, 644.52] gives 22.6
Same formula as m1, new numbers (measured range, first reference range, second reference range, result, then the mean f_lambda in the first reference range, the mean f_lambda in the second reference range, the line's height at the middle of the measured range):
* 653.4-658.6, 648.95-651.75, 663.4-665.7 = -0.066 mag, 23.2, 21.9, 22.7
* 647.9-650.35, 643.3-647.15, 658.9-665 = -0.021 mag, 22.9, 22.7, 22.9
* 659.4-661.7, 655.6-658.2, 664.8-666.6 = 0.032 mag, 24.8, 20.2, 22.9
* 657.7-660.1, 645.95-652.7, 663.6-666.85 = -0.097 mag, 23.7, 21.4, 22.3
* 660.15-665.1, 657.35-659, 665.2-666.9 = -0.003 mag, 24.8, 20.6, 22.4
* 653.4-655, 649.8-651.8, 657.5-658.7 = 0.023 mag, 23.2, 25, 24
